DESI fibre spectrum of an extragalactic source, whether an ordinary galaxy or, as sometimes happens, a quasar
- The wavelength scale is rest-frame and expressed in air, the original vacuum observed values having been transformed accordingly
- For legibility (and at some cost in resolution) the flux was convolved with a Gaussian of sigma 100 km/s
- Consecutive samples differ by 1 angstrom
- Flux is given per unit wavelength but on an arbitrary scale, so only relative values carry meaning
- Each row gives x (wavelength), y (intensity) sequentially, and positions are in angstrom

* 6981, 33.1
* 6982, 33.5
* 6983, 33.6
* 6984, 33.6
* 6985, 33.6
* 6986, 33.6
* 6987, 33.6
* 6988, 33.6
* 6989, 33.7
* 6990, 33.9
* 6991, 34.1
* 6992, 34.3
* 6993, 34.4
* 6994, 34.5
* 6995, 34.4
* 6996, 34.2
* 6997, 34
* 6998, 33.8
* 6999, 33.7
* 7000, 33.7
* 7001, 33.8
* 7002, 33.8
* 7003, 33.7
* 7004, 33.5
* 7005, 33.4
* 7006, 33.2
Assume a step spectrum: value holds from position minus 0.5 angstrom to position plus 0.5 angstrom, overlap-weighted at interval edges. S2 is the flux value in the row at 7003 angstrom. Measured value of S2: 33.7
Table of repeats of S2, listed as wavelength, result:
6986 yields 33.6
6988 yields 33.6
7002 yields 33.8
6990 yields 33.9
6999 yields 33.7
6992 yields 34.3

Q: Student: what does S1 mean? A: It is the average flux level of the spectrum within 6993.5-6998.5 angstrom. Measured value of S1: 34.2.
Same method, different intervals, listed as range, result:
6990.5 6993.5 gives 34.3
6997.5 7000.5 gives 33.7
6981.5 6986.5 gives 33.6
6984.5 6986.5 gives 33.6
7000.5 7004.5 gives 33.7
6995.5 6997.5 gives 34.1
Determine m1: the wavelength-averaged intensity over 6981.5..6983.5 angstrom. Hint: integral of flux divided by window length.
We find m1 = 33.5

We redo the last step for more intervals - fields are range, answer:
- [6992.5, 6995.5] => 34.4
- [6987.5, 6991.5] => 33.8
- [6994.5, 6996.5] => 34.3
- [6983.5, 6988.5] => 33.6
